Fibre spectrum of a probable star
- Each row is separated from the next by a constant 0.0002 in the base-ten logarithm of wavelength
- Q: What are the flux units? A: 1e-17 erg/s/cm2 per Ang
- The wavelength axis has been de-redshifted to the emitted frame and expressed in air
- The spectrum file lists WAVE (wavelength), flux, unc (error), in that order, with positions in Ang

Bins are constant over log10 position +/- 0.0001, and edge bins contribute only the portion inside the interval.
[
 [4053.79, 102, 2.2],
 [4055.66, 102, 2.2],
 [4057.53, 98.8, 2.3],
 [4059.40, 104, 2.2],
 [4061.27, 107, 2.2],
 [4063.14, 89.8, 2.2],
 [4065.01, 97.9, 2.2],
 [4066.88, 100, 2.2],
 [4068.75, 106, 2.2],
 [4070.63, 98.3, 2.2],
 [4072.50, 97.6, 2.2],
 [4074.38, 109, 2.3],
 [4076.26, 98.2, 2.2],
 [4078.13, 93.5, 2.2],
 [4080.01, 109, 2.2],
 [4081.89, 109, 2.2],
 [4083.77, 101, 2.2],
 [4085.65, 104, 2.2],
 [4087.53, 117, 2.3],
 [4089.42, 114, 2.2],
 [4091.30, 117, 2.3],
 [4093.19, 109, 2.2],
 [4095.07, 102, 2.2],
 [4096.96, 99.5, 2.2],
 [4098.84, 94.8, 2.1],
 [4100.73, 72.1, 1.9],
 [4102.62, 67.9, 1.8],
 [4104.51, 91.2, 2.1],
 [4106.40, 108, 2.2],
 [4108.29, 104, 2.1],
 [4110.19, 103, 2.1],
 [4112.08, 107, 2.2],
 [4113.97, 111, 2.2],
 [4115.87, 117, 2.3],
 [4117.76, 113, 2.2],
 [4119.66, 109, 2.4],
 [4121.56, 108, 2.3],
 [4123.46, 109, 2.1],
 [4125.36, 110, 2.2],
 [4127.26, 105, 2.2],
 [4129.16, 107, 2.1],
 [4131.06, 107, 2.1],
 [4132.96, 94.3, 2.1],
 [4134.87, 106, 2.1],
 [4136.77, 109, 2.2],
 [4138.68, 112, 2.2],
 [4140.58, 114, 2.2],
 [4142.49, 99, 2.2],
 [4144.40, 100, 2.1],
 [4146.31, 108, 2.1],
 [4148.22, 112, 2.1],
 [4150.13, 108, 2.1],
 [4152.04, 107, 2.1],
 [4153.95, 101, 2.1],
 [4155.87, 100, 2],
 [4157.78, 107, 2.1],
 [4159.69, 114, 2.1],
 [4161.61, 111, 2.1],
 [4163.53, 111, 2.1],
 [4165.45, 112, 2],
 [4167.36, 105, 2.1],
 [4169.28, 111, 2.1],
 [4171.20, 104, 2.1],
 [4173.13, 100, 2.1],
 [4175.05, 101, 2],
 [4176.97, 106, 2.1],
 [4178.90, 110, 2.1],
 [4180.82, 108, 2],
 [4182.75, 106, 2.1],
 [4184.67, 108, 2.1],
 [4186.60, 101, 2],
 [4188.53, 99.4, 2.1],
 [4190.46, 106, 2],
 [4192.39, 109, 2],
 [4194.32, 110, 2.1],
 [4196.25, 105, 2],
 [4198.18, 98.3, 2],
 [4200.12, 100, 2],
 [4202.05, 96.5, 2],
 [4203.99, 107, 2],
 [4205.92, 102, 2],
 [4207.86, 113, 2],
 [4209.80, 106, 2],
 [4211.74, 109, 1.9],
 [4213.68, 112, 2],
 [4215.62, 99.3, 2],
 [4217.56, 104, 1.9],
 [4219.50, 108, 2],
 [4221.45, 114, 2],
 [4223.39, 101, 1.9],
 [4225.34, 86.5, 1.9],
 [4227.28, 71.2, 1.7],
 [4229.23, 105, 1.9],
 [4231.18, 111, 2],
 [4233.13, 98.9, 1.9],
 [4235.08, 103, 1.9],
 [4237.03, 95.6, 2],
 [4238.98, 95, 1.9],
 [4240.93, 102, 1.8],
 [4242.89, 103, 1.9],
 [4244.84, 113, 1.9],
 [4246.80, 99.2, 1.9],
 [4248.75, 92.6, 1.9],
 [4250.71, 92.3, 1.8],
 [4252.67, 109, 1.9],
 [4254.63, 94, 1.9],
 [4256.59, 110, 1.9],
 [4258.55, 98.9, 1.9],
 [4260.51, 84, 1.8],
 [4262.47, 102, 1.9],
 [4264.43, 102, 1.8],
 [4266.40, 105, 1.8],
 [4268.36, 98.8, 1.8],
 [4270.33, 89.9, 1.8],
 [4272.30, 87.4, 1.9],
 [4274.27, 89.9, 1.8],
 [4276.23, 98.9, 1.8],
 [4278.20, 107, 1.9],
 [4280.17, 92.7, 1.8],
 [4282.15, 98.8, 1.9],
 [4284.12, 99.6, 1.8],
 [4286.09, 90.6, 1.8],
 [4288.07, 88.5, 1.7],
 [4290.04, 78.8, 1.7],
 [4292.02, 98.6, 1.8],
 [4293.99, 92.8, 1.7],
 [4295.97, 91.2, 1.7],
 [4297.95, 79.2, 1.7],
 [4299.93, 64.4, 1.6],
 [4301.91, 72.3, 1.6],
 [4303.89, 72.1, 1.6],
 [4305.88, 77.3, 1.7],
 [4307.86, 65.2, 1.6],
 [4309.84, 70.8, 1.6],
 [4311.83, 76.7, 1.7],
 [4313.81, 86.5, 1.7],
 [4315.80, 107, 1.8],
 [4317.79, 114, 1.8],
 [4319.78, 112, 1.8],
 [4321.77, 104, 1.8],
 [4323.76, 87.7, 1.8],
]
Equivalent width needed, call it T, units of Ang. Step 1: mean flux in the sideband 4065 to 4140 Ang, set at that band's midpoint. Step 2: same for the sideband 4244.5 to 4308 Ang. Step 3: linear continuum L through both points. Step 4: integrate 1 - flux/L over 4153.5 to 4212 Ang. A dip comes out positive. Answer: -4.3 Ang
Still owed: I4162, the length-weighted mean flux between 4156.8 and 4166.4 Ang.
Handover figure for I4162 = 111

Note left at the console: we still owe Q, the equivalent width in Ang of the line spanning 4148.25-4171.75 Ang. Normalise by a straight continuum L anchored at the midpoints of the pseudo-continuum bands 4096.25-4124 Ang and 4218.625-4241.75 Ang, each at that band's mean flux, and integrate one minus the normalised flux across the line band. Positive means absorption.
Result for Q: -1.8 Ang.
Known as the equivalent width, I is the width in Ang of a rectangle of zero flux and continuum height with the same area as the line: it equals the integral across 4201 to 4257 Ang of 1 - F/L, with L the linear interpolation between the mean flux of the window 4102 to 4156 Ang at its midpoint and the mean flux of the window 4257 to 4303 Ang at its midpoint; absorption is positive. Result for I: -3.0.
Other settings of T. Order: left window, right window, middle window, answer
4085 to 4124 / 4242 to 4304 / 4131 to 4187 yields -3.3 Ang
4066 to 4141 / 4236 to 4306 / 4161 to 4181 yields -1.4 Ang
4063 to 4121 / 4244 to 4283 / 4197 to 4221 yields -1.3 Ang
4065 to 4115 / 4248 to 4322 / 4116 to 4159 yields -3.3 Ang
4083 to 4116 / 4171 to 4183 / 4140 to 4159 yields -0.3 Ang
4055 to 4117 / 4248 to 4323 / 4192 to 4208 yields -1.3 Ang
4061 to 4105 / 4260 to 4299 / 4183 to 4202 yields -1.4 Ang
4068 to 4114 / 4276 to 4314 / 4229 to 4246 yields -2.5 Ang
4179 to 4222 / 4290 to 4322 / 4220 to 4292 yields -1.8 Ang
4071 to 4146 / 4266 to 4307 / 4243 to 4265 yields -2.0 Ang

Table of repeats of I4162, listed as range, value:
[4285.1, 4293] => 89.1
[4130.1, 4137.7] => 104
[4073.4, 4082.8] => 104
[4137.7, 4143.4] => 108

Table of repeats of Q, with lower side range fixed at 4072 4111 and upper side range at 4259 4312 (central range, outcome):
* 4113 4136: -2.1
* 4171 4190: -1.9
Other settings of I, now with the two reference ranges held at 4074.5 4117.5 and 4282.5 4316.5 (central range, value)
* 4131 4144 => -0.92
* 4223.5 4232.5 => -0.44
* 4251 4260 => -1.43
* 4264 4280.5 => -2.14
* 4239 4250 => -1.58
